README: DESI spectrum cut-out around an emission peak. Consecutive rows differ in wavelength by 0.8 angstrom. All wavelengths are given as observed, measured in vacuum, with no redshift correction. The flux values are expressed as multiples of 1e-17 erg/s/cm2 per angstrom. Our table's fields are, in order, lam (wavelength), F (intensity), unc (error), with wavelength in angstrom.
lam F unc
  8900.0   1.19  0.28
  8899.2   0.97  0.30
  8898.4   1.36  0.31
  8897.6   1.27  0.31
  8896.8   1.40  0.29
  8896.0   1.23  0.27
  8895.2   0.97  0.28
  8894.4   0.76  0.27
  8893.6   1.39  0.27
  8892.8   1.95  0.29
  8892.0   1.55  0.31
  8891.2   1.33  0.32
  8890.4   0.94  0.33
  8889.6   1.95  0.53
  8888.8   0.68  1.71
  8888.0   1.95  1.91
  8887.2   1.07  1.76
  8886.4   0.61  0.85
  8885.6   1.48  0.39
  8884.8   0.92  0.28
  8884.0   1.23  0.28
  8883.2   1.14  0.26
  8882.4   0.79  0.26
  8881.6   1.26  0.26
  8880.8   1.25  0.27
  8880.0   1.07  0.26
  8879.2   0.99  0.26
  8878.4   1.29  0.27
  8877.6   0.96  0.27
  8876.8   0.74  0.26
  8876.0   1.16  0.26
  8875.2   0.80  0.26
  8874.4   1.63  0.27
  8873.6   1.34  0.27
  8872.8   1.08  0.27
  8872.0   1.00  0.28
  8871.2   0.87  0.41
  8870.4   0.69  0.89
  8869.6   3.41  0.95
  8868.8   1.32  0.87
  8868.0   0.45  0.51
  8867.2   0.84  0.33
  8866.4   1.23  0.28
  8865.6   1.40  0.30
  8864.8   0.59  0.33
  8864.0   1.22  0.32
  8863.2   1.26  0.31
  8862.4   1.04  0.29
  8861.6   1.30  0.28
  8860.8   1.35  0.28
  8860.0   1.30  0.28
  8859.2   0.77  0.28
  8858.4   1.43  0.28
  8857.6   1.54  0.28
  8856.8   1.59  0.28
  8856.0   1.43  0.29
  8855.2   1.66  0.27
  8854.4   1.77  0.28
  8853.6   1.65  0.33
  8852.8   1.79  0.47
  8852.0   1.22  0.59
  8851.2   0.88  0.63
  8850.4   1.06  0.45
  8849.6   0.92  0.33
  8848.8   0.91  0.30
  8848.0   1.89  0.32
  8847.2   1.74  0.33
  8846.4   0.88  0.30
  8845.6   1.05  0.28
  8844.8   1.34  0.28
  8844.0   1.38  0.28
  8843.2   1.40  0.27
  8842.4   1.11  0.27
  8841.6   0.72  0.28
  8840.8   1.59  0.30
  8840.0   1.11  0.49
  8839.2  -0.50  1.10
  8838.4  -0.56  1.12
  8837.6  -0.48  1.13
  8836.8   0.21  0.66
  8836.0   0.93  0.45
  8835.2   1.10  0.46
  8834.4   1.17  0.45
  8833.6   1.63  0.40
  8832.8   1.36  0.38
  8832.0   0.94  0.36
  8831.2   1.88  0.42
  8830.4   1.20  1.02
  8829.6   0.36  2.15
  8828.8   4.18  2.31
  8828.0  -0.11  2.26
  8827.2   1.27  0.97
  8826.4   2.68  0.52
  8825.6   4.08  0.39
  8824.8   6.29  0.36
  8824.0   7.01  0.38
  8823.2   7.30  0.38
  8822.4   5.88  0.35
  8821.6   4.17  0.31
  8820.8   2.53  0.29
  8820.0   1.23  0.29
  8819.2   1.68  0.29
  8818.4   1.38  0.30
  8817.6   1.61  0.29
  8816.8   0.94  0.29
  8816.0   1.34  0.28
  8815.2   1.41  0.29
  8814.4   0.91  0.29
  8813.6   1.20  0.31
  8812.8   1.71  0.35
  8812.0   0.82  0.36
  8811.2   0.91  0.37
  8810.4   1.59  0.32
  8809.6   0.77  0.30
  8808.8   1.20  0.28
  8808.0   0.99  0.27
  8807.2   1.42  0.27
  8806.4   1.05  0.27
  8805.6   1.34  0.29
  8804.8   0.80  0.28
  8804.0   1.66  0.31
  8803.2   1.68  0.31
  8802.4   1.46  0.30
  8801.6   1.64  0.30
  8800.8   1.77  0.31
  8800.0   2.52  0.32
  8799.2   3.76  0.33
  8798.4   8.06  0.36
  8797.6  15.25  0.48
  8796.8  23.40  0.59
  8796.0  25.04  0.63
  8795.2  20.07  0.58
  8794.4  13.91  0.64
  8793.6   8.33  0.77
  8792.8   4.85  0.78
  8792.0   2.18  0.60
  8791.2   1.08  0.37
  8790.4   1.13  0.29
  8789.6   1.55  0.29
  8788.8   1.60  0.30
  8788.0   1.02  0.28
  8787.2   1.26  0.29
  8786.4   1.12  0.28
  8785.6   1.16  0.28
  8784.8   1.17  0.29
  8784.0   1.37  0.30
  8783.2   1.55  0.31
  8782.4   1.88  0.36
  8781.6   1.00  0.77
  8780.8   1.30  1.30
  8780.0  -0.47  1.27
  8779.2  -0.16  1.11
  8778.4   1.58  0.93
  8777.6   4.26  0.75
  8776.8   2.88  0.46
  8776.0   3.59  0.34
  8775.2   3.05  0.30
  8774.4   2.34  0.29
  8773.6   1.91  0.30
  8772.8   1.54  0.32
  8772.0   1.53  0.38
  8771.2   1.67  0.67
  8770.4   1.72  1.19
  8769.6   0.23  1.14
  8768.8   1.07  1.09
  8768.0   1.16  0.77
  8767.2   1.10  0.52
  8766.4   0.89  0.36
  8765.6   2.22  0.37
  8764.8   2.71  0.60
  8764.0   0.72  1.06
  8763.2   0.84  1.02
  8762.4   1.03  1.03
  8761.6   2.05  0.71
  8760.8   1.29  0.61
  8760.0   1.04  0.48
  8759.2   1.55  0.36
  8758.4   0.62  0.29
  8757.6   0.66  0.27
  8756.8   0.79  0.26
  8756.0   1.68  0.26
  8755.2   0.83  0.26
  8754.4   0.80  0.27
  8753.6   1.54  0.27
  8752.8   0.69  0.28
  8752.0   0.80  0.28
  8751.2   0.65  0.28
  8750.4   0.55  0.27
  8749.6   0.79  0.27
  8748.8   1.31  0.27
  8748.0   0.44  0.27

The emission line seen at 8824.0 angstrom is [N II]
